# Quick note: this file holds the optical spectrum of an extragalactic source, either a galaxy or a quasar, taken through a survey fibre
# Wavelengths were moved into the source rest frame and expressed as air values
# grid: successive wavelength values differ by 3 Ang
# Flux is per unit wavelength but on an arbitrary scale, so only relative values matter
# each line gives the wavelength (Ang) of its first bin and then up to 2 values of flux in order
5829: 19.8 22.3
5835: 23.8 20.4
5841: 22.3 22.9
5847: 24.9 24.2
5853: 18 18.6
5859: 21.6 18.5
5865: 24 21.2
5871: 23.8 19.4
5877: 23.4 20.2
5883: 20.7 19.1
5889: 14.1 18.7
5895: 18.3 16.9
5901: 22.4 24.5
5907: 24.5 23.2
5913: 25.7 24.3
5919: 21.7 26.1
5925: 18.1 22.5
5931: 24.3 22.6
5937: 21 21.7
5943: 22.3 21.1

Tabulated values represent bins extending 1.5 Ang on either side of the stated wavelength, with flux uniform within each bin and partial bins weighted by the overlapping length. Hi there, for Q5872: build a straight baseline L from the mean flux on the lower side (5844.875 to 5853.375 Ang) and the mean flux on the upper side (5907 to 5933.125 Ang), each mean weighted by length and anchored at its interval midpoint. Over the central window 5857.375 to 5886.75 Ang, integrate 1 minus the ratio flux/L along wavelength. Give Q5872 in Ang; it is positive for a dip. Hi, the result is 2.4 Ang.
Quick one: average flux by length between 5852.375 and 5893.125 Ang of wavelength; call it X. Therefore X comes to 20.2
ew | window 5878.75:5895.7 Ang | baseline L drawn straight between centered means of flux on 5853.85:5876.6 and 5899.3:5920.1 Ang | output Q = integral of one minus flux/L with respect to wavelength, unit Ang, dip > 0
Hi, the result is 2.9 Ang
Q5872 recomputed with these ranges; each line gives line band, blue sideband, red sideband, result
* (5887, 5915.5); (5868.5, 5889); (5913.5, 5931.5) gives 1.09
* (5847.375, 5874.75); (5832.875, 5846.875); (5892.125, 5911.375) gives 1.18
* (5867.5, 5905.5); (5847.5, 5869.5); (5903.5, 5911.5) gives 4.23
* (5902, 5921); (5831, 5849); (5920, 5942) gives -1.33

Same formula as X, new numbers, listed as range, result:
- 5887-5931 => 21.6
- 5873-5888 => 20.4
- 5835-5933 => 21.6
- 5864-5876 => 22.1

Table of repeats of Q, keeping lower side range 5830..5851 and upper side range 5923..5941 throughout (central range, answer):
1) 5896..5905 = 0.5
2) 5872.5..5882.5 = 0.7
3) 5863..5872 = -0.1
